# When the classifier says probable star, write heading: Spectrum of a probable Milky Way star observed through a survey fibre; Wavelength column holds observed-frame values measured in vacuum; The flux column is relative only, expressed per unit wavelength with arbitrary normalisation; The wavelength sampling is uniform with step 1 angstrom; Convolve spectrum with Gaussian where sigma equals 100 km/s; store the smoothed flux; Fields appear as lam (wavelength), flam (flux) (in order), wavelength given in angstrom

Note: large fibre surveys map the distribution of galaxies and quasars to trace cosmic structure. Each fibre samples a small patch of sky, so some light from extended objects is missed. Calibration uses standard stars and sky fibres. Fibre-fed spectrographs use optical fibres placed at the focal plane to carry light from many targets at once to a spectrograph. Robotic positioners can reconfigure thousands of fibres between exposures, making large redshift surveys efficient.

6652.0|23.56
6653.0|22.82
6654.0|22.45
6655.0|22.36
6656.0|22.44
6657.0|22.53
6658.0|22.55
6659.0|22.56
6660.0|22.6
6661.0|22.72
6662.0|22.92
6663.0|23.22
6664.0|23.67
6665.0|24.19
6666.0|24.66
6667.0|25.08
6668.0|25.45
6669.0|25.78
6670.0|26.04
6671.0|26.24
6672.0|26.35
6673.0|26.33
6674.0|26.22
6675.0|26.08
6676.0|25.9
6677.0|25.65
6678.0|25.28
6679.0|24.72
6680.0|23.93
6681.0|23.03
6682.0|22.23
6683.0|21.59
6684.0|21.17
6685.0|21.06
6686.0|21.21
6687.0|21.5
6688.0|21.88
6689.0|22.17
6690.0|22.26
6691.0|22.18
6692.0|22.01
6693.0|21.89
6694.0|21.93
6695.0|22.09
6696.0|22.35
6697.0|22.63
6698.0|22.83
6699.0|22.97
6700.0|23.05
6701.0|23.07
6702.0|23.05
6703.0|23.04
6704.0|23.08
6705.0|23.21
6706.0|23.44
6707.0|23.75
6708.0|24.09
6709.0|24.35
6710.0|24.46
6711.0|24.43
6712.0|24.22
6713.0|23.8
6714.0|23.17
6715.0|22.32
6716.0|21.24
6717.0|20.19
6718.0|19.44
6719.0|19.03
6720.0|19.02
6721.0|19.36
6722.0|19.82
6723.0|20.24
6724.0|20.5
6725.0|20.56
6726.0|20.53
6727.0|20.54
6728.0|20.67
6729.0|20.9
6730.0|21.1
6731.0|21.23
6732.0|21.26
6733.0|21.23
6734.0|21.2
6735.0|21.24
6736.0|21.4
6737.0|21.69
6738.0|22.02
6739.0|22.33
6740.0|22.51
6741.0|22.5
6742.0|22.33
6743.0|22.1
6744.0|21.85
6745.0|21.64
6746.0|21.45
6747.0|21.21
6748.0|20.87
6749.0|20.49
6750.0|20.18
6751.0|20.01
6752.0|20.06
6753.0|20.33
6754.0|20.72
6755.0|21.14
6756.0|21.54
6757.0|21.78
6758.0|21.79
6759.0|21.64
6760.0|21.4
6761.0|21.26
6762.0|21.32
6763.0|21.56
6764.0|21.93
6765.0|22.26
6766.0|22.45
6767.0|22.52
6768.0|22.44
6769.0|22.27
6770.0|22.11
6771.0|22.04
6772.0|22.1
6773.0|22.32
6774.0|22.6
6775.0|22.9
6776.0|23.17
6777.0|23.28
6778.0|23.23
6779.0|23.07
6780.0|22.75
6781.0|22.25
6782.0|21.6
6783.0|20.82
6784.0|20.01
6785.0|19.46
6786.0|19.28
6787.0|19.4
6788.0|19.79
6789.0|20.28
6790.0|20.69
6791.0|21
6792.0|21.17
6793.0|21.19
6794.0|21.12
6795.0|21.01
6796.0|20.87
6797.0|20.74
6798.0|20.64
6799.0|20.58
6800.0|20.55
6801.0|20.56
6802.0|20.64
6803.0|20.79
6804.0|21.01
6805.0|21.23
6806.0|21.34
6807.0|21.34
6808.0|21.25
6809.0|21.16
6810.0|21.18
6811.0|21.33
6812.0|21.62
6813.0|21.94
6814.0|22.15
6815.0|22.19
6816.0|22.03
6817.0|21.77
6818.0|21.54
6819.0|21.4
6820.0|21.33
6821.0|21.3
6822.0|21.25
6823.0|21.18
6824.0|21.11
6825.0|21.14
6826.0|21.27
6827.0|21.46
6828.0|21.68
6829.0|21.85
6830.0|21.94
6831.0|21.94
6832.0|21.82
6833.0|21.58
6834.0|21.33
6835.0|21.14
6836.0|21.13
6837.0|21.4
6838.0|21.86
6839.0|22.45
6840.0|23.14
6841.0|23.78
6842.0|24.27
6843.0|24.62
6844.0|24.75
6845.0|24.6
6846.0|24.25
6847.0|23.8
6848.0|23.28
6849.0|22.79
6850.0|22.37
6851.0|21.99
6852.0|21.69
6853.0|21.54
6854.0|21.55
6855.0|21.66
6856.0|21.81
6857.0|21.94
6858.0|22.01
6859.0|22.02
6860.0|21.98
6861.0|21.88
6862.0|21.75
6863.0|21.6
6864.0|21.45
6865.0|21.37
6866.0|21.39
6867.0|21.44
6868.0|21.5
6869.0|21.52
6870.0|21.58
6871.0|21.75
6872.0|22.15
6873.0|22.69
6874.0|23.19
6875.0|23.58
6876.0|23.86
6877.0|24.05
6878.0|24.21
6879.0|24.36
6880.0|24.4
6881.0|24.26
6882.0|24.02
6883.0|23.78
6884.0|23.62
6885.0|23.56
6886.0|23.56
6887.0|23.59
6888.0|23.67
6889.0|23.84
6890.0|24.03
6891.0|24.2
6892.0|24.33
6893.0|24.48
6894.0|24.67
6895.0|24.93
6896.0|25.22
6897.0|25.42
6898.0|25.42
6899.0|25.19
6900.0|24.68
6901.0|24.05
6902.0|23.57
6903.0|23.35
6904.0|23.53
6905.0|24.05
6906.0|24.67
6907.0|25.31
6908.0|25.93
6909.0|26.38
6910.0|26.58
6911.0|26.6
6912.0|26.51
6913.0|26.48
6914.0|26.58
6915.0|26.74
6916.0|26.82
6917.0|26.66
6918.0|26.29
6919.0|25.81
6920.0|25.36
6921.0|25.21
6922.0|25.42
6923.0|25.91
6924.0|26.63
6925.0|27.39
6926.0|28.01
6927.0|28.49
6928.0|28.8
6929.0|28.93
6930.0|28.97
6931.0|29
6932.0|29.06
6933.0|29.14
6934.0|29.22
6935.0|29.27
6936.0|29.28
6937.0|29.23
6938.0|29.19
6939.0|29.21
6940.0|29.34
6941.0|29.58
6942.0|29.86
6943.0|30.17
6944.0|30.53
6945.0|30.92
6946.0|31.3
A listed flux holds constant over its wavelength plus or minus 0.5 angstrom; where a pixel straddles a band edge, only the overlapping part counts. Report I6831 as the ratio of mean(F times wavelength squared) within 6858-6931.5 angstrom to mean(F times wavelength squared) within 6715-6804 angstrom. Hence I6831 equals 1.2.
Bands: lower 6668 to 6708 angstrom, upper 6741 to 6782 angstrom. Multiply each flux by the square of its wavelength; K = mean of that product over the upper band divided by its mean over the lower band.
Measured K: 0.95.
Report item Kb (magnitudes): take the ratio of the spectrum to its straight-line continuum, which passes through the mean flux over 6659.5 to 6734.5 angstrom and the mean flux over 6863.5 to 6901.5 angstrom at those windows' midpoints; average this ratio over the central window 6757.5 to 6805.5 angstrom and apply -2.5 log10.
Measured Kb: 0.08 mag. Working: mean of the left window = 22.8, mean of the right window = 23.6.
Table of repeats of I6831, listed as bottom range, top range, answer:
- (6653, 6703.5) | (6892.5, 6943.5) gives 1.23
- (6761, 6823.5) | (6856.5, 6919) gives 1.15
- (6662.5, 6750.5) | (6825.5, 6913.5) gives 1.08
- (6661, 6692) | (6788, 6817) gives 0.92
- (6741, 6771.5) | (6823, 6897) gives 1.09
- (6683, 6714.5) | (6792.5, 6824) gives 0.96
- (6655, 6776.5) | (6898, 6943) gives 1.28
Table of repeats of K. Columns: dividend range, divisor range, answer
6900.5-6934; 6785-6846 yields 1.27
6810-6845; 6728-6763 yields 1.06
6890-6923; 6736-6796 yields 1.23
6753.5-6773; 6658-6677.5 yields 0.91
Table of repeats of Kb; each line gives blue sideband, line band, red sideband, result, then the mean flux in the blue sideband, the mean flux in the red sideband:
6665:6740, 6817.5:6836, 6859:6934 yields 0.12 mag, 22.7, 24.7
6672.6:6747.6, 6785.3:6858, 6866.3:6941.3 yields 0.12 mag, 22.3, 25.5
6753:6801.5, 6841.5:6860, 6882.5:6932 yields 0.05 mag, 21.5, 25.6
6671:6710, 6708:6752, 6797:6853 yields 0.07 mag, 23.3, 21.9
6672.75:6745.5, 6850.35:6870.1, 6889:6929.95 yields 0.15 mag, 22.3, 25.7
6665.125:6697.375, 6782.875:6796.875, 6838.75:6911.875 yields 0.15 mag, 23.7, 23.5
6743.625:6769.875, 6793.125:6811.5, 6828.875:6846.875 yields 0.06 mag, 21.4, 22.7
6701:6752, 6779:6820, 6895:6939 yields 0.12 mag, 21.7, 26.6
